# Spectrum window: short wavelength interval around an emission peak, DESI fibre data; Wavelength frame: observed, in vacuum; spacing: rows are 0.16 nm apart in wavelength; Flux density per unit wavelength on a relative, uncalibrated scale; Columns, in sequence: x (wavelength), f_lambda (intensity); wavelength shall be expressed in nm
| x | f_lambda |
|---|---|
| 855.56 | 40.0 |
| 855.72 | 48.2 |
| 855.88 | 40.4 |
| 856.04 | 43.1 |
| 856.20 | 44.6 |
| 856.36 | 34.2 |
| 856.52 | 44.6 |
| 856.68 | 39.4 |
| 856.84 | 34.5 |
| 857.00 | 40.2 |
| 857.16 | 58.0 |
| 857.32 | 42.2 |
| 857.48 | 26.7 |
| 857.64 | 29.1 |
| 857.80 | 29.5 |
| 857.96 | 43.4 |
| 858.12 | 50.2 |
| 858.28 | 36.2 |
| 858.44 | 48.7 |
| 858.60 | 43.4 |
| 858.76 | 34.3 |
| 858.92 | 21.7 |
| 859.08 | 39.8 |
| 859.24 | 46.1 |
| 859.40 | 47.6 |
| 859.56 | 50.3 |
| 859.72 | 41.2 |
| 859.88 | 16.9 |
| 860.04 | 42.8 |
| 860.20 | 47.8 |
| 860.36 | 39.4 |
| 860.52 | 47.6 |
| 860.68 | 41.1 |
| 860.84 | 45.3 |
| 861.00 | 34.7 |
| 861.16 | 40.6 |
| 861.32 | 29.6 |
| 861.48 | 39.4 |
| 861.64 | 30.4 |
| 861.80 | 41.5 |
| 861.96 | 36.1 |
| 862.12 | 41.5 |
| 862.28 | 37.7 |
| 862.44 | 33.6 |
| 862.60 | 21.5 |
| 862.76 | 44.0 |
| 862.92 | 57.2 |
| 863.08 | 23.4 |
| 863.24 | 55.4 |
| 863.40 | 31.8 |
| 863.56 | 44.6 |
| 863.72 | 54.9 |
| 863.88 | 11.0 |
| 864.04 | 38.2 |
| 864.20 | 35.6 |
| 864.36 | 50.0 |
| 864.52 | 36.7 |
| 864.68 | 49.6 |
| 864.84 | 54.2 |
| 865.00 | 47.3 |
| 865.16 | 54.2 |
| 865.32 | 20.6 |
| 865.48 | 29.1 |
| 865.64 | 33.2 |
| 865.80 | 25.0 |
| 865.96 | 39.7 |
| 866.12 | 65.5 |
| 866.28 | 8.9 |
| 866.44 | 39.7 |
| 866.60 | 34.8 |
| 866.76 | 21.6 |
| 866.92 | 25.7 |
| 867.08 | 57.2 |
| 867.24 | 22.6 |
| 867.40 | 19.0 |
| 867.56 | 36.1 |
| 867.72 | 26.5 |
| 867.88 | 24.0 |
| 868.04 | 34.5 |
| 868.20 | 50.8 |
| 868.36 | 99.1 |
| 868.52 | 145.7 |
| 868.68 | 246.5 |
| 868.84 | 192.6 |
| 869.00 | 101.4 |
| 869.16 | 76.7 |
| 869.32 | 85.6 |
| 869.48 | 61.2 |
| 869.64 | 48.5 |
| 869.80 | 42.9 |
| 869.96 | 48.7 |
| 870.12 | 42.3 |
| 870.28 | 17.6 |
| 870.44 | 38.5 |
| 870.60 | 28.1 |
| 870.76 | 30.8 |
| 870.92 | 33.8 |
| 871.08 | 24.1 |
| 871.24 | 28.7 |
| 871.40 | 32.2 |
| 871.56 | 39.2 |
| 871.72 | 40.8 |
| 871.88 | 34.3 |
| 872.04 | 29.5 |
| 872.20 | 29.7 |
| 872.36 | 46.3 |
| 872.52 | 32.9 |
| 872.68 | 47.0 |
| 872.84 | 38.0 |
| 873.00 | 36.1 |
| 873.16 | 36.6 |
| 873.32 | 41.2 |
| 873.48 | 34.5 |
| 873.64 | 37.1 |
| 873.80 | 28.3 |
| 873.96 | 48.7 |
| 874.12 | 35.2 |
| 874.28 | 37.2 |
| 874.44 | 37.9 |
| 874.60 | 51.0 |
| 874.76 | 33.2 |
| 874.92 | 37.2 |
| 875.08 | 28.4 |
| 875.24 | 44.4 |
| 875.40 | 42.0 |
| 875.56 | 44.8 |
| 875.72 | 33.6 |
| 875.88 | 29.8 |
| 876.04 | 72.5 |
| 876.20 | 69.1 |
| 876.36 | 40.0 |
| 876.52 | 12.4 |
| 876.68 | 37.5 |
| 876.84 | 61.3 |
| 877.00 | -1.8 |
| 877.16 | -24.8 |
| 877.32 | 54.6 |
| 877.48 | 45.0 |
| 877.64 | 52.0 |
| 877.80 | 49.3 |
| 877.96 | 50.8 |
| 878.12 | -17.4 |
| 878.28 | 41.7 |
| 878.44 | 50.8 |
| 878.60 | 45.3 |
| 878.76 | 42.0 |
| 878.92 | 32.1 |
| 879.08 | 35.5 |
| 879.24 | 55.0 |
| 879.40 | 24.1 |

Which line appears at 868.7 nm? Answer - H-beta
